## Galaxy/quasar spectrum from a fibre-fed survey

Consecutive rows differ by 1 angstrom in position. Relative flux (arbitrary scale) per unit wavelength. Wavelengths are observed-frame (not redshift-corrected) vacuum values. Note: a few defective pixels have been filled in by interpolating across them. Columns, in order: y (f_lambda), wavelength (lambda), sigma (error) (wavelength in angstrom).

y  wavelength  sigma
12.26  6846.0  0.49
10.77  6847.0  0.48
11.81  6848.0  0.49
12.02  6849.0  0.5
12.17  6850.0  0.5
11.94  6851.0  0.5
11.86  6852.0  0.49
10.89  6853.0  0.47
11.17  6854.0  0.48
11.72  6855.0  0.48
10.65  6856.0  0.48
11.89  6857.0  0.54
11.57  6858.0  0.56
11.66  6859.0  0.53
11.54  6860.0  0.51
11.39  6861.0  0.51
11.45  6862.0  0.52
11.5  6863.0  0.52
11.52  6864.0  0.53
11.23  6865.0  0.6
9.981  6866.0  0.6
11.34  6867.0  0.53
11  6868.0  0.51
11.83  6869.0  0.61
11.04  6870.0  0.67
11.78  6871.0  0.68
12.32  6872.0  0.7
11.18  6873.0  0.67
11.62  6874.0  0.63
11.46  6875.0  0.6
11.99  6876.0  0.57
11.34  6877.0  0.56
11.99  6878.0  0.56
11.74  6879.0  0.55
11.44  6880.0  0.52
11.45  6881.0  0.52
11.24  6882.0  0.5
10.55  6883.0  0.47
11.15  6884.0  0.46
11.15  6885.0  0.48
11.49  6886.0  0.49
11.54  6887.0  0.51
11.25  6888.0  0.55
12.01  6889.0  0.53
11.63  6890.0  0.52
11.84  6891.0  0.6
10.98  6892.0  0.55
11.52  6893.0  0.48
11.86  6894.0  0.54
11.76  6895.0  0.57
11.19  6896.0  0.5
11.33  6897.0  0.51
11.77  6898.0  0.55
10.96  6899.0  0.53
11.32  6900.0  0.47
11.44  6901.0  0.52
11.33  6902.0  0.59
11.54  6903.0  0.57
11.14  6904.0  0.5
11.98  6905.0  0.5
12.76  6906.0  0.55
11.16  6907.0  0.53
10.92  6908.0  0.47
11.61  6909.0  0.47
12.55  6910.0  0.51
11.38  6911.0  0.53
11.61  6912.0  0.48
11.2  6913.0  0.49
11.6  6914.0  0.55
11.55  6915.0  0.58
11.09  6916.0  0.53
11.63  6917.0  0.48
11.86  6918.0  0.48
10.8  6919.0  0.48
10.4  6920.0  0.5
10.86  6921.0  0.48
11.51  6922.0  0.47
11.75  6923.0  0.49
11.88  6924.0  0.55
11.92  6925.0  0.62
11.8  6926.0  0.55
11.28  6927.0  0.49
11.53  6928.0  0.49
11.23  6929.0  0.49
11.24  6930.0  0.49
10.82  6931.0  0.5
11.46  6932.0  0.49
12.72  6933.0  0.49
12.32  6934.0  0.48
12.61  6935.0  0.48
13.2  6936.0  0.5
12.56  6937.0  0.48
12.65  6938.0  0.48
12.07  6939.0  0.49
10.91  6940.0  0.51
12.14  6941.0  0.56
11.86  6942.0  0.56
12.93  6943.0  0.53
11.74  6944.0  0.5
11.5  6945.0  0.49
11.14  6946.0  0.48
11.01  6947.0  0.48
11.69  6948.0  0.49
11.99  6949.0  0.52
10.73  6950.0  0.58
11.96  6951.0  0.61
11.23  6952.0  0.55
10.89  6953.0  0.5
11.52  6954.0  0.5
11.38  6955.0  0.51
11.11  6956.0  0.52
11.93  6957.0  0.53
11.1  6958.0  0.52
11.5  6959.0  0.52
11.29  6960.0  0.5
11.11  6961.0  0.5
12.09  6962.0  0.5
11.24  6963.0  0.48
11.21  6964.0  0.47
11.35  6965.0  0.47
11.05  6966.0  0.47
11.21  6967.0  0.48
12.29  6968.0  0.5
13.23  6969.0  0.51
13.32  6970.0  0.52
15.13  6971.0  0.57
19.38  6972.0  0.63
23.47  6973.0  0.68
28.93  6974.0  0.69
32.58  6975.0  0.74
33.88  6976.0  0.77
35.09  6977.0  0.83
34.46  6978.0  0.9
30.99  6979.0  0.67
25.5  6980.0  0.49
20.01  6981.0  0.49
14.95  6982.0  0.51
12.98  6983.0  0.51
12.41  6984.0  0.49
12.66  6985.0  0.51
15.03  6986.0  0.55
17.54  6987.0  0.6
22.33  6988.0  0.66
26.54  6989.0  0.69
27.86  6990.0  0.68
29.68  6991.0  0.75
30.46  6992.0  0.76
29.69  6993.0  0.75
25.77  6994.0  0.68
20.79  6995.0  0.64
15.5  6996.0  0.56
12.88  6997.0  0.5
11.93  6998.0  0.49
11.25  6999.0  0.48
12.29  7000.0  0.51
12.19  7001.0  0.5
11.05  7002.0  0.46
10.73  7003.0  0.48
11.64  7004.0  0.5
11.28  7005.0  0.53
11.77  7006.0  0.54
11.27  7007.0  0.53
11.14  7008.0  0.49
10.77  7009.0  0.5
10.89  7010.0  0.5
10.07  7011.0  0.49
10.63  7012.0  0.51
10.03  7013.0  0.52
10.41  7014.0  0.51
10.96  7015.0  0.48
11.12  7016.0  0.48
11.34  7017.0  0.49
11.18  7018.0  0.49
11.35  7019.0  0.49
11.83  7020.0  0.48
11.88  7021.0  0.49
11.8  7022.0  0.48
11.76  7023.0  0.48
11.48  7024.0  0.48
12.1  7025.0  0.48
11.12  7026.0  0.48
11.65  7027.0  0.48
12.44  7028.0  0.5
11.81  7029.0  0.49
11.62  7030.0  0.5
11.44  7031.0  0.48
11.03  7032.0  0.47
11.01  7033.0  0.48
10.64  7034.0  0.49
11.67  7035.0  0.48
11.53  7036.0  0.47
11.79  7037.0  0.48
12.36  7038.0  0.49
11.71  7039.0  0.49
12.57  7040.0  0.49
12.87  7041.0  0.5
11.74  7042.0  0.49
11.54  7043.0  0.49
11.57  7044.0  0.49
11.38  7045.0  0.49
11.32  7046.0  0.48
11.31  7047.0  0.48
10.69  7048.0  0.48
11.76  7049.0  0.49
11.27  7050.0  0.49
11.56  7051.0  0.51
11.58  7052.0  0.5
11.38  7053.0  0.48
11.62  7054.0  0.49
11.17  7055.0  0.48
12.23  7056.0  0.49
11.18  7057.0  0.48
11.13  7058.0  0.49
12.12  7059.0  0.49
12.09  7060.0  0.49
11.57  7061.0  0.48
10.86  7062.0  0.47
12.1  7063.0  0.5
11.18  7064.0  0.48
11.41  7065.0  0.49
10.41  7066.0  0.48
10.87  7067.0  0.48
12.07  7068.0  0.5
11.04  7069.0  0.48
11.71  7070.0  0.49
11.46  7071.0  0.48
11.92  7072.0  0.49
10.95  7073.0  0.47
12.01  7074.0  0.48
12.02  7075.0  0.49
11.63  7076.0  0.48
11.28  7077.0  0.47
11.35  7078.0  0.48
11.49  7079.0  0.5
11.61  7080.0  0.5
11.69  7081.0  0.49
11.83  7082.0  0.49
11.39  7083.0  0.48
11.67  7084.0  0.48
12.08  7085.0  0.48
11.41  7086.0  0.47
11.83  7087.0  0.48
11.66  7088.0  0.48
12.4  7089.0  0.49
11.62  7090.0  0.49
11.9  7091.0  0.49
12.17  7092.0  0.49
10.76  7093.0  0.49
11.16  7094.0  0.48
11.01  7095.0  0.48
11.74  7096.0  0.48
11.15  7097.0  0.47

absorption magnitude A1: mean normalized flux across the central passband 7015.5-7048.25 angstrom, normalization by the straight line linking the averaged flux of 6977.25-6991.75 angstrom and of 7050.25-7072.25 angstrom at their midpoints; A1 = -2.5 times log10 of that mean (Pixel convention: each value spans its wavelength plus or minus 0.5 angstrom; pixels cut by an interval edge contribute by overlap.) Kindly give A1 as 0.31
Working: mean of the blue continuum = 22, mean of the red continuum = 11.5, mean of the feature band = 11.6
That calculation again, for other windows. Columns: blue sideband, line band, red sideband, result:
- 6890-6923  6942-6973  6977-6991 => 0.44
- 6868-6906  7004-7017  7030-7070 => 0.06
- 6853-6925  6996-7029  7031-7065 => 0.01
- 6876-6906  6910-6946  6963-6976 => 0.21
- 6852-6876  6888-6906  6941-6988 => 0.11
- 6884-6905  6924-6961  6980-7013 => 0.17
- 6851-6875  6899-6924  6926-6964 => 0.01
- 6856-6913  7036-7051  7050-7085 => -0.02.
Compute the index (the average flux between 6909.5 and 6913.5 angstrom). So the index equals 11.7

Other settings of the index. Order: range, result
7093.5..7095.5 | 11.1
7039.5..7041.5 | 12.7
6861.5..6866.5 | 11.1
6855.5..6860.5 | 11.5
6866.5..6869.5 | 11.4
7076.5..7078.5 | 11.3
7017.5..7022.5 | 11.6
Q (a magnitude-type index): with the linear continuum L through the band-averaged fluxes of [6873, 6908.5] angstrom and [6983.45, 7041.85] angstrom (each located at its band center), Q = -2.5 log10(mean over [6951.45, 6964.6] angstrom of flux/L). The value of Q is 0.13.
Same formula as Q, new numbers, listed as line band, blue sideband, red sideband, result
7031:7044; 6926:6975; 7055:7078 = 0.01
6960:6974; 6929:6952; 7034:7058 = -0.19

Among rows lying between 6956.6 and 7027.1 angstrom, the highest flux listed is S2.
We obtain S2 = 35.09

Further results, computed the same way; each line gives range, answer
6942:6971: 15.13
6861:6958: 13.2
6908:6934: 12.72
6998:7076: 12.87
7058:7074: 12.12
